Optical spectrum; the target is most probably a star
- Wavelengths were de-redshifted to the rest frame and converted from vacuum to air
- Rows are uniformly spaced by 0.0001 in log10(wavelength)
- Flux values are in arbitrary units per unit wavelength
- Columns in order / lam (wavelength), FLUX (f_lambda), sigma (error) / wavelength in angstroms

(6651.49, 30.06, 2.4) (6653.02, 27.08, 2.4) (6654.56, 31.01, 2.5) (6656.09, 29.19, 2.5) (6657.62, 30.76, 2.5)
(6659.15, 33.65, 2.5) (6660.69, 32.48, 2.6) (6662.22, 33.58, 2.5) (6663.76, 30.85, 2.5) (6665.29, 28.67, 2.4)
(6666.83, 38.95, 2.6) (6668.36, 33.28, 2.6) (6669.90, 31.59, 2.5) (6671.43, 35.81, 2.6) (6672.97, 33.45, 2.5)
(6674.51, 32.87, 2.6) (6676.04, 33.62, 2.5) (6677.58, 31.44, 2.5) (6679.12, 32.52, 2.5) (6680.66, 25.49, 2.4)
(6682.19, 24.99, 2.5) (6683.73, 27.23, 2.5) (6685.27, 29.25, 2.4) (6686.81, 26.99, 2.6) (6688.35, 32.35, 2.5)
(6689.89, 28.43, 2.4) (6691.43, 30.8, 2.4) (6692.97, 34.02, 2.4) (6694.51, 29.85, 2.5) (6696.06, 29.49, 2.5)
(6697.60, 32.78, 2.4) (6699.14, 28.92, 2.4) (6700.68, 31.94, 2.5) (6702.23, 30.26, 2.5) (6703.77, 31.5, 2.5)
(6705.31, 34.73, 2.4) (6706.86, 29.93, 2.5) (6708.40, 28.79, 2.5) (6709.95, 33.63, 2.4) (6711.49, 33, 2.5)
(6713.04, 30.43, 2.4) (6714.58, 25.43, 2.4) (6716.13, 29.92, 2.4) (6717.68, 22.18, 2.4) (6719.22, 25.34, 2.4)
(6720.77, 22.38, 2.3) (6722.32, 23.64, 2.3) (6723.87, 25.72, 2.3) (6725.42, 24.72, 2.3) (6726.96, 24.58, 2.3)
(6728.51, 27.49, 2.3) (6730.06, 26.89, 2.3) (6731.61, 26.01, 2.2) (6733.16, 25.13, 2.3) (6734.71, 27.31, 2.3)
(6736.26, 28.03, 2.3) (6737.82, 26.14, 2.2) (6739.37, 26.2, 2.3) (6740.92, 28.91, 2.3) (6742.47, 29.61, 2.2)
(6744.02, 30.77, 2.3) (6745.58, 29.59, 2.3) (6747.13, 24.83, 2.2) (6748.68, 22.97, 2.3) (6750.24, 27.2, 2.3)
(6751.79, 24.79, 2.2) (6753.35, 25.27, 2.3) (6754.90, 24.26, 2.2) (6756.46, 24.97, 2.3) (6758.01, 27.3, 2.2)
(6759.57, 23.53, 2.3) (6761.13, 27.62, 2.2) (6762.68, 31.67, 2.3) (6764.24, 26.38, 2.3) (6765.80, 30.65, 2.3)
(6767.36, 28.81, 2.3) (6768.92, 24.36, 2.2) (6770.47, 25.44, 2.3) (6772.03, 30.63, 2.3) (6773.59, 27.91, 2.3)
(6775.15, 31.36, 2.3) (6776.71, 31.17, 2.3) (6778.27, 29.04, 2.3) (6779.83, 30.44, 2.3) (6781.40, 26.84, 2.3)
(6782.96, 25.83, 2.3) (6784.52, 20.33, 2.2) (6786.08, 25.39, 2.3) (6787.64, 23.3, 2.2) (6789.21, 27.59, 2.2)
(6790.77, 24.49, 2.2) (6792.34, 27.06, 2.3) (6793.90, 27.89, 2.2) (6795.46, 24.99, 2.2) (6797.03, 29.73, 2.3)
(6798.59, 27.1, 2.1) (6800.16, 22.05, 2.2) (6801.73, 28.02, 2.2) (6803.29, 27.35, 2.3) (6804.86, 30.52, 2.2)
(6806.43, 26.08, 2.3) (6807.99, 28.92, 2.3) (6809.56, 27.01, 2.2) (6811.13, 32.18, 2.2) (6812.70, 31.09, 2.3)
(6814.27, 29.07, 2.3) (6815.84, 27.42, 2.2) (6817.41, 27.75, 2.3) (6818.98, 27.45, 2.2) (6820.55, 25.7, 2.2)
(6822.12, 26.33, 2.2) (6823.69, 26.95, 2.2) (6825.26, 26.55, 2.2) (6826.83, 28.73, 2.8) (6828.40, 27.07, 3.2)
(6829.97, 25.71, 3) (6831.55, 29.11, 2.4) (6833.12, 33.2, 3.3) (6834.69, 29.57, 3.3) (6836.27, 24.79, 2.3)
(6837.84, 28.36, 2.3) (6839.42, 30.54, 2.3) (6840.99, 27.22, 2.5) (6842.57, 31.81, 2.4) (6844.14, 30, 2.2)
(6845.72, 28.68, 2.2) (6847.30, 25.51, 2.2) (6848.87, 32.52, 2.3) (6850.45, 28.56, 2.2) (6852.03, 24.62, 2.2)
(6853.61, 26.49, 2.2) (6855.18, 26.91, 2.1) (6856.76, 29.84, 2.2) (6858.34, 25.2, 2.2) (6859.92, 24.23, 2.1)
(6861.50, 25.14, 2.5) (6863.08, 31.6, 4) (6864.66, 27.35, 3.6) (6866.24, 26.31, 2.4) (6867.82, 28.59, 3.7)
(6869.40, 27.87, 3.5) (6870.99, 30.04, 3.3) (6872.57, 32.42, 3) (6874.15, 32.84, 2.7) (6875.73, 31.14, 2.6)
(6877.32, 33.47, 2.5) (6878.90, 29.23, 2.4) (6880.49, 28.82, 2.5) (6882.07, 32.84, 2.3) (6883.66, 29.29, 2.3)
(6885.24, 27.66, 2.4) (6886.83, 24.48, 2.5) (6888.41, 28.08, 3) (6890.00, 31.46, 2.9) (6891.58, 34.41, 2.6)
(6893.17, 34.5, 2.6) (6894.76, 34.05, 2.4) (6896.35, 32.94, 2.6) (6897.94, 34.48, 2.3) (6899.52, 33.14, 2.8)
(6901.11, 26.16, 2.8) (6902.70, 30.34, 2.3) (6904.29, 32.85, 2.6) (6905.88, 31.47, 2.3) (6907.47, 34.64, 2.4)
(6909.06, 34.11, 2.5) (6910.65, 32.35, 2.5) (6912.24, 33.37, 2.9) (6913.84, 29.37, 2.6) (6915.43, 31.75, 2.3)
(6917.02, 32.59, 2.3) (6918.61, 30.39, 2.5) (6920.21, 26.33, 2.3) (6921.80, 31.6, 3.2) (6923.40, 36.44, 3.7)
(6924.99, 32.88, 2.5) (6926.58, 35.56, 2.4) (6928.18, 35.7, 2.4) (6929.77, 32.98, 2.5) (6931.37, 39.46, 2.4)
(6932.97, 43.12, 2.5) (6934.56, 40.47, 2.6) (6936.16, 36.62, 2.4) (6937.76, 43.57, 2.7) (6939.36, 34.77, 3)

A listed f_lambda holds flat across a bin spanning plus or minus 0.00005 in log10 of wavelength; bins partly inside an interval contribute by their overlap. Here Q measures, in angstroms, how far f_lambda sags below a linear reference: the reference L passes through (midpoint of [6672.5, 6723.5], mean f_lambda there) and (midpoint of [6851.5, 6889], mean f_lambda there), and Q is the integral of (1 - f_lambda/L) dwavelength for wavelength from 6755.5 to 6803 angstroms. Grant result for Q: 3.3 angstroms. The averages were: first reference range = 29.6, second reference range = 28.6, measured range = 27.1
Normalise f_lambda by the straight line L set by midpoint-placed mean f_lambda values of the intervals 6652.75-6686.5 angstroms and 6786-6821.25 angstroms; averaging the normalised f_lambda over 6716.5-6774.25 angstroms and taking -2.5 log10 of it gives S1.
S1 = 0.10 mag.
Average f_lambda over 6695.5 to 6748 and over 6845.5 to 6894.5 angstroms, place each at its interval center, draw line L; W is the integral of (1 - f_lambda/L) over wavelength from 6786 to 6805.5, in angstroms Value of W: 1.4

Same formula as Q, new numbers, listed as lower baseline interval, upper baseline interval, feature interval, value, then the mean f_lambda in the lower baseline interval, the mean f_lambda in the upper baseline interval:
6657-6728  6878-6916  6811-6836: 2.2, 30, 31.3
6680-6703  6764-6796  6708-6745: 1.8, 29.5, 27.2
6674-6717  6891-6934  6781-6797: 3.1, 30.3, 33.3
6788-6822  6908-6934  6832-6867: 2.0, 27.5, 33.7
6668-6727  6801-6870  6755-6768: 0.7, 29.6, 28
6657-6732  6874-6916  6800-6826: 2.5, 29.9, 31.4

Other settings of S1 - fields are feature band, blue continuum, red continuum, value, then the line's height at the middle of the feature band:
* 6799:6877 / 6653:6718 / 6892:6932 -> 0.141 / 32.1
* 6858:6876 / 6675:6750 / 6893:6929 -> 0.108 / 31.6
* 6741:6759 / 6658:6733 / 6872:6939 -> 0.153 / 30.6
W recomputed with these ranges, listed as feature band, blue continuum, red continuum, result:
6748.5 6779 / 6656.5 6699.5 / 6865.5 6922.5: 3.7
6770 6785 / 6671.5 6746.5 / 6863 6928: 0.8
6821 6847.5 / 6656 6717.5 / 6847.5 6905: 1.5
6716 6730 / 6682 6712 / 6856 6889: 2.5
